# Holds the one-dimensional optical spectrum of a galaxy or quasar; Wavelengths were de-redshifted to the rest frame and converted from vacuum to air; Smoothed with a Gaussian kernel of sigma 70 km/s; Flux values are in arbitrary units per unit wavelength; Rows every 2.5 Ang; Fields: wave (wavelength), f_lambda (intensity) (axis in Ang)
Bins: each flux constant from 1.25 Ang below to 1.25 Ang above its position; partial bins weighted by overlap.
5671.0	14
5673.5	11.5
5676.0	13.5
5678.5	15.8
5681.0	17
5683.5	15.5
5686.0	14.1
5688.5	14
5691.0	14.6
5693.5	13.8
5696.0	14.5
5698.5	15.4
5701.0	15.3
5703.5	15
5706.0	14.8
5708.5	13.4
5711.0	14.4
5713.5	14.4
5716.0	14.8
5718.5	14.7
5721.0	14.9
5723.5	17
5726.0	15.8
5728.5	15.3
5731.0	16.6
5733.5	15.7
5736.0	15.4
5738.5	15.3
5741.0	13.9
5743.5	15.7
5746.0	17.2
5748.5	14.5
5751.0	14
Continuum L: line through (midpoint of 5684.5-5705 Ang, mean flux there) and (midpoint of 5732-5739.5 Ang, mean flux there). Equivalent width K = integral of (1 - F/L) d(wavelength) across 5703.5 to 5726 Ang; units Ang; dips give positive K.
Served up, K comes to 0.27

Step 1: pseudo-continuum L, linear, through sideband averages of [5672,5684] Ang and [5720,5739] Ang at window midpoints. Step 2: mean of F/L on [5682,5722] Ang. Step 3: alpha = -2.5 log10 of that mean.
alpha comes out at 0.04 mag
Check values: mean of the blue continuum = 14.6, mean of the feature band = 14.6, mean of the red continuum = 15.8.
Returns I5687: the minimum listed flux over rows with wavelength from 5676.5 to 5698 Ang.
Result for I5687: 13.8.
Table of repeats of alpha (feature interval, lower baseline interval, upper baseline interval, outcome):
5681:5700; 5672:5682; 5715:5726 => -0.003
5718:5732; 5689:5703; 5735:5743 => -0.064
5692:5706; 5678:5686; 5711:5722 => 0.032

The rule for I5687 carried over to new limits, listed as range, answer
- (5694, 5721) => 13.4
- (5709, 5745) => 13.9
